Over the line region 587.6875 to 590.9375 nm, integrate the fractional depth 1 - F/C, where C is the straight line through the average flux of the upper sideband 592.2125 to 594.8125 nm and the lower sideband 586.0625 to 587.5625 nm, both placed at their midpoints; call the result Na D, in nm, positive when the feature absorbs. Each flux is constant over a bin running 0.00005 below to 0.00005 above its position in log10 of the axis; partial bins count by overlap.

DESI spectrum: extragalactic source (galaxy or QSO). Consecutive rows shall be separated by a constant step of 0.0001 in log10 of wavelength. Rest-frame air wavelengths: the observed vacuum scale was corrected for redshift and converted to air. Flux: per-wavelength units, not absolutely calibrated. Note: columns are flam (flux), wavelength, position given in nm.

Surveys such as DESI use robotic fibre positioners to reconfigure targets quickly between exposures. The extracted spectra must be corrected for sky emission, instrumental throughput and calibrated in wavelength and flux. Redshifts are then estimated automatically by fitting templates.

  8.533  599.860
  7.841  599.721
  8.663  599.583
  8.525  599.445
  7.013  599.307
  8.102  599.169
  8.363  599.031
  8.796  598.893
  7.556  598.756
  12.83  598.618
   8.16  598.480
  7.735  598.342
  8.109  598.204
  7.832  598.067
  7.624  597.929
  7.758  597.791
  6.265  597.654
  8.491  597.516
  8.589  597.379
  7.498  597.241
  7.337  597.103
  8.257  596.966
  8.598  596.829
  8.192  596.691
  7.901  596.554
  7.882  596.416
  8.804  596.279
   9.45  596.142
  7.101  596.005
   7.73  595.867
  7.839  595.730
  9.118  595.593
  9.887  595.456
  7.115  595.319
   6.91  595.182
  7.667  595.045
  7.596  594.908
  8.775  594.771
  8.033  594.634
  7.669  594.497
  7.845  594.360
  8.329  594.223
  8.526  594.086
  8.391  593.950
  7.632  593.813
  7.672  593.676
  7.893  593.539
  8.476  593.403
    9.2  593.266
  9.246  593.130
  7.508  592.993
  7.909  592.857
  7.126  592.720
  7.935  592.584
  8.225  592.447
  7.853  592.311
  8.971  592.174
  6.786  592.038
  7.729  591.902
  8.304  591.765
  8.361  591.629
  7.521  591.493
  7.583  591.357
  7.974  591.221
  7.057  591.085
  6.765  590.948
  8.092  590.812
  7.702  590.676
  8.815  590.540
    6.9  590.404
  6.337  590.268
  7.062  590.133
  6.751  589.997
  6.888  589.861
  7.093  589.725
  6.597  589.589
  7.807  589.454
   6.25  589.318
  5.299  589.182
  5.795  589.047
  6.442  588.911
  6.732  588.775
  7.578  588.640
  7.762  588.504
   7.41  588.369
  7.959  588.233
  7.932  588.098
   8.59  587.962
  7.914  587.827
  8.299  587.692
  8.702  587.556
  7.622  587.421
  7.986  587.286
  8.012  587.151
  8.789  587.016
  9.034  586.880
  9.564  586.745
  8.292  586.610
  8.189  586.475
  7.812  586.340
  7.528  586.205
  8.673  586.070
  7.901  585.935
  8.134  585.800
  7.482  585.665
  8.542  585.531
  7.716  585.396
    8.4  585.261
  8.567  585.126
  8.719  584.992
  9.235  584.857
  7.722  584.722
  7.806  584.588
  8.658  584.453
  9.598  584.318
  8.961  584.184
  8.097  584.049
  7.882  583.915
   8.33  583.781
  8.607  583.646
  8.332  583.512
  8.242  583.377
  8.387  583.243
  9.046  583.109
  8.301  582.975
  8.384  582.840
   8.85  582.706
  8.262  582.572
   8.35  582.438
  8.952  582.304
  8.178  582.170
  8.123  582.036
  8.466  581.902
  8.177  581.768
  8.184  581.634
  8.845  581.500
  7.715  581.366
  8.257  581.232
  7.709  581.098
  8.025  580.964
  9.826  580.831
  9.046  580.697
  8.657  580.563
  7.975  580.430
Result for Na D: 0.40 nm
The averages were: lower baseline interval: 8.32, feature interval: 7.22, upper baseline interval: 8.12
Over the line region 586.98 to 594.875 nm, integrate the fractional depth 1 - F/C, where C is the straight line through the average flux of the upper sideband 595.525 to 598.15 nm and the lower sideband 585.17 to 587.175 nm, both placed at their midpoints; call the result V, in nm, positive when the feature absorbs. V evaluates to 0.45 nm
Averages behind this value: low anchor 8.28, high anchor 8.02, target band 7.69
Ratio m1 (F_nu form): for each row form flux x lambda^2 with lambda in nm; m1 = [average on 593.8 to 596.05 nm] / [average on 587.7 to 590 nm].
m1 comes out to 1.15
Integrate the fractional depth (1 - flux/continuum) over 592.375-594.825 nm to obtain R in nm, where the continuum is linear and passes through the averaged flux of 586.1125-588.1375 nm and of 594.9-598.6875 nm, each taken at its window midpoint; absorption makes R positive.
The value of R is 0.02 nm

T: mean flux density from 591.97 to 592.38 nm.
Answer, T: 7.88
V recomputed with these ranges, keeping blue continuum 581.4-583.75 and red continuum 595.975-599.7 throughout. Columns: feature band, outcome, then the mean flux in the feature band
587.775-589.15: 0.165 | 7.35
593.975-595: 0.018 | 8.11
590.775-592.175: 0.106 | 7.67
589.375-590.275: 0.148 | 6.97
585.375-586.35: 0.046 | 8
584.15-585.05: -0.027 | 8.66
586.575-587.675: -0.017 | 8.49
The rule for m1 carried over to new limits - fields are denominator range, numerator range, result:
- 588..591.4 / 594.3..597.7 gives 1.15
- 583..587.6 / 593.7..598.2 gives 0.99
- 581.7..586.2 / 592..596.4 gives 1.00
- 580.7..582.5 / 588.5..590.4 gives 0.82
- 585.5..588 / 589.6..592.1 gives 0.91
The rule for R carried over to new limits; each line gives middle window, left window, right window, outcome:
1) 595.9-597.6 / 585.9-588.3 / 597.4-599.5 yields 0.02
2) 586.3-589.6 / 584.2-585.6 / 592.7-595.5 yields 0.26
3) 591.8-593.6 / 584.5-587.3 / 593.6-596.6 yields 0.02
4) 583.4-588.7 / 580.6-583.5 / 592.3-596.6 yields 0.04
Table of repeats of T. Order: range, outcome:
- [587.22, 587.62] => 8.11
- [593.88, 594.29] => 8.42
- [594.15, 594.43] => 8.08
